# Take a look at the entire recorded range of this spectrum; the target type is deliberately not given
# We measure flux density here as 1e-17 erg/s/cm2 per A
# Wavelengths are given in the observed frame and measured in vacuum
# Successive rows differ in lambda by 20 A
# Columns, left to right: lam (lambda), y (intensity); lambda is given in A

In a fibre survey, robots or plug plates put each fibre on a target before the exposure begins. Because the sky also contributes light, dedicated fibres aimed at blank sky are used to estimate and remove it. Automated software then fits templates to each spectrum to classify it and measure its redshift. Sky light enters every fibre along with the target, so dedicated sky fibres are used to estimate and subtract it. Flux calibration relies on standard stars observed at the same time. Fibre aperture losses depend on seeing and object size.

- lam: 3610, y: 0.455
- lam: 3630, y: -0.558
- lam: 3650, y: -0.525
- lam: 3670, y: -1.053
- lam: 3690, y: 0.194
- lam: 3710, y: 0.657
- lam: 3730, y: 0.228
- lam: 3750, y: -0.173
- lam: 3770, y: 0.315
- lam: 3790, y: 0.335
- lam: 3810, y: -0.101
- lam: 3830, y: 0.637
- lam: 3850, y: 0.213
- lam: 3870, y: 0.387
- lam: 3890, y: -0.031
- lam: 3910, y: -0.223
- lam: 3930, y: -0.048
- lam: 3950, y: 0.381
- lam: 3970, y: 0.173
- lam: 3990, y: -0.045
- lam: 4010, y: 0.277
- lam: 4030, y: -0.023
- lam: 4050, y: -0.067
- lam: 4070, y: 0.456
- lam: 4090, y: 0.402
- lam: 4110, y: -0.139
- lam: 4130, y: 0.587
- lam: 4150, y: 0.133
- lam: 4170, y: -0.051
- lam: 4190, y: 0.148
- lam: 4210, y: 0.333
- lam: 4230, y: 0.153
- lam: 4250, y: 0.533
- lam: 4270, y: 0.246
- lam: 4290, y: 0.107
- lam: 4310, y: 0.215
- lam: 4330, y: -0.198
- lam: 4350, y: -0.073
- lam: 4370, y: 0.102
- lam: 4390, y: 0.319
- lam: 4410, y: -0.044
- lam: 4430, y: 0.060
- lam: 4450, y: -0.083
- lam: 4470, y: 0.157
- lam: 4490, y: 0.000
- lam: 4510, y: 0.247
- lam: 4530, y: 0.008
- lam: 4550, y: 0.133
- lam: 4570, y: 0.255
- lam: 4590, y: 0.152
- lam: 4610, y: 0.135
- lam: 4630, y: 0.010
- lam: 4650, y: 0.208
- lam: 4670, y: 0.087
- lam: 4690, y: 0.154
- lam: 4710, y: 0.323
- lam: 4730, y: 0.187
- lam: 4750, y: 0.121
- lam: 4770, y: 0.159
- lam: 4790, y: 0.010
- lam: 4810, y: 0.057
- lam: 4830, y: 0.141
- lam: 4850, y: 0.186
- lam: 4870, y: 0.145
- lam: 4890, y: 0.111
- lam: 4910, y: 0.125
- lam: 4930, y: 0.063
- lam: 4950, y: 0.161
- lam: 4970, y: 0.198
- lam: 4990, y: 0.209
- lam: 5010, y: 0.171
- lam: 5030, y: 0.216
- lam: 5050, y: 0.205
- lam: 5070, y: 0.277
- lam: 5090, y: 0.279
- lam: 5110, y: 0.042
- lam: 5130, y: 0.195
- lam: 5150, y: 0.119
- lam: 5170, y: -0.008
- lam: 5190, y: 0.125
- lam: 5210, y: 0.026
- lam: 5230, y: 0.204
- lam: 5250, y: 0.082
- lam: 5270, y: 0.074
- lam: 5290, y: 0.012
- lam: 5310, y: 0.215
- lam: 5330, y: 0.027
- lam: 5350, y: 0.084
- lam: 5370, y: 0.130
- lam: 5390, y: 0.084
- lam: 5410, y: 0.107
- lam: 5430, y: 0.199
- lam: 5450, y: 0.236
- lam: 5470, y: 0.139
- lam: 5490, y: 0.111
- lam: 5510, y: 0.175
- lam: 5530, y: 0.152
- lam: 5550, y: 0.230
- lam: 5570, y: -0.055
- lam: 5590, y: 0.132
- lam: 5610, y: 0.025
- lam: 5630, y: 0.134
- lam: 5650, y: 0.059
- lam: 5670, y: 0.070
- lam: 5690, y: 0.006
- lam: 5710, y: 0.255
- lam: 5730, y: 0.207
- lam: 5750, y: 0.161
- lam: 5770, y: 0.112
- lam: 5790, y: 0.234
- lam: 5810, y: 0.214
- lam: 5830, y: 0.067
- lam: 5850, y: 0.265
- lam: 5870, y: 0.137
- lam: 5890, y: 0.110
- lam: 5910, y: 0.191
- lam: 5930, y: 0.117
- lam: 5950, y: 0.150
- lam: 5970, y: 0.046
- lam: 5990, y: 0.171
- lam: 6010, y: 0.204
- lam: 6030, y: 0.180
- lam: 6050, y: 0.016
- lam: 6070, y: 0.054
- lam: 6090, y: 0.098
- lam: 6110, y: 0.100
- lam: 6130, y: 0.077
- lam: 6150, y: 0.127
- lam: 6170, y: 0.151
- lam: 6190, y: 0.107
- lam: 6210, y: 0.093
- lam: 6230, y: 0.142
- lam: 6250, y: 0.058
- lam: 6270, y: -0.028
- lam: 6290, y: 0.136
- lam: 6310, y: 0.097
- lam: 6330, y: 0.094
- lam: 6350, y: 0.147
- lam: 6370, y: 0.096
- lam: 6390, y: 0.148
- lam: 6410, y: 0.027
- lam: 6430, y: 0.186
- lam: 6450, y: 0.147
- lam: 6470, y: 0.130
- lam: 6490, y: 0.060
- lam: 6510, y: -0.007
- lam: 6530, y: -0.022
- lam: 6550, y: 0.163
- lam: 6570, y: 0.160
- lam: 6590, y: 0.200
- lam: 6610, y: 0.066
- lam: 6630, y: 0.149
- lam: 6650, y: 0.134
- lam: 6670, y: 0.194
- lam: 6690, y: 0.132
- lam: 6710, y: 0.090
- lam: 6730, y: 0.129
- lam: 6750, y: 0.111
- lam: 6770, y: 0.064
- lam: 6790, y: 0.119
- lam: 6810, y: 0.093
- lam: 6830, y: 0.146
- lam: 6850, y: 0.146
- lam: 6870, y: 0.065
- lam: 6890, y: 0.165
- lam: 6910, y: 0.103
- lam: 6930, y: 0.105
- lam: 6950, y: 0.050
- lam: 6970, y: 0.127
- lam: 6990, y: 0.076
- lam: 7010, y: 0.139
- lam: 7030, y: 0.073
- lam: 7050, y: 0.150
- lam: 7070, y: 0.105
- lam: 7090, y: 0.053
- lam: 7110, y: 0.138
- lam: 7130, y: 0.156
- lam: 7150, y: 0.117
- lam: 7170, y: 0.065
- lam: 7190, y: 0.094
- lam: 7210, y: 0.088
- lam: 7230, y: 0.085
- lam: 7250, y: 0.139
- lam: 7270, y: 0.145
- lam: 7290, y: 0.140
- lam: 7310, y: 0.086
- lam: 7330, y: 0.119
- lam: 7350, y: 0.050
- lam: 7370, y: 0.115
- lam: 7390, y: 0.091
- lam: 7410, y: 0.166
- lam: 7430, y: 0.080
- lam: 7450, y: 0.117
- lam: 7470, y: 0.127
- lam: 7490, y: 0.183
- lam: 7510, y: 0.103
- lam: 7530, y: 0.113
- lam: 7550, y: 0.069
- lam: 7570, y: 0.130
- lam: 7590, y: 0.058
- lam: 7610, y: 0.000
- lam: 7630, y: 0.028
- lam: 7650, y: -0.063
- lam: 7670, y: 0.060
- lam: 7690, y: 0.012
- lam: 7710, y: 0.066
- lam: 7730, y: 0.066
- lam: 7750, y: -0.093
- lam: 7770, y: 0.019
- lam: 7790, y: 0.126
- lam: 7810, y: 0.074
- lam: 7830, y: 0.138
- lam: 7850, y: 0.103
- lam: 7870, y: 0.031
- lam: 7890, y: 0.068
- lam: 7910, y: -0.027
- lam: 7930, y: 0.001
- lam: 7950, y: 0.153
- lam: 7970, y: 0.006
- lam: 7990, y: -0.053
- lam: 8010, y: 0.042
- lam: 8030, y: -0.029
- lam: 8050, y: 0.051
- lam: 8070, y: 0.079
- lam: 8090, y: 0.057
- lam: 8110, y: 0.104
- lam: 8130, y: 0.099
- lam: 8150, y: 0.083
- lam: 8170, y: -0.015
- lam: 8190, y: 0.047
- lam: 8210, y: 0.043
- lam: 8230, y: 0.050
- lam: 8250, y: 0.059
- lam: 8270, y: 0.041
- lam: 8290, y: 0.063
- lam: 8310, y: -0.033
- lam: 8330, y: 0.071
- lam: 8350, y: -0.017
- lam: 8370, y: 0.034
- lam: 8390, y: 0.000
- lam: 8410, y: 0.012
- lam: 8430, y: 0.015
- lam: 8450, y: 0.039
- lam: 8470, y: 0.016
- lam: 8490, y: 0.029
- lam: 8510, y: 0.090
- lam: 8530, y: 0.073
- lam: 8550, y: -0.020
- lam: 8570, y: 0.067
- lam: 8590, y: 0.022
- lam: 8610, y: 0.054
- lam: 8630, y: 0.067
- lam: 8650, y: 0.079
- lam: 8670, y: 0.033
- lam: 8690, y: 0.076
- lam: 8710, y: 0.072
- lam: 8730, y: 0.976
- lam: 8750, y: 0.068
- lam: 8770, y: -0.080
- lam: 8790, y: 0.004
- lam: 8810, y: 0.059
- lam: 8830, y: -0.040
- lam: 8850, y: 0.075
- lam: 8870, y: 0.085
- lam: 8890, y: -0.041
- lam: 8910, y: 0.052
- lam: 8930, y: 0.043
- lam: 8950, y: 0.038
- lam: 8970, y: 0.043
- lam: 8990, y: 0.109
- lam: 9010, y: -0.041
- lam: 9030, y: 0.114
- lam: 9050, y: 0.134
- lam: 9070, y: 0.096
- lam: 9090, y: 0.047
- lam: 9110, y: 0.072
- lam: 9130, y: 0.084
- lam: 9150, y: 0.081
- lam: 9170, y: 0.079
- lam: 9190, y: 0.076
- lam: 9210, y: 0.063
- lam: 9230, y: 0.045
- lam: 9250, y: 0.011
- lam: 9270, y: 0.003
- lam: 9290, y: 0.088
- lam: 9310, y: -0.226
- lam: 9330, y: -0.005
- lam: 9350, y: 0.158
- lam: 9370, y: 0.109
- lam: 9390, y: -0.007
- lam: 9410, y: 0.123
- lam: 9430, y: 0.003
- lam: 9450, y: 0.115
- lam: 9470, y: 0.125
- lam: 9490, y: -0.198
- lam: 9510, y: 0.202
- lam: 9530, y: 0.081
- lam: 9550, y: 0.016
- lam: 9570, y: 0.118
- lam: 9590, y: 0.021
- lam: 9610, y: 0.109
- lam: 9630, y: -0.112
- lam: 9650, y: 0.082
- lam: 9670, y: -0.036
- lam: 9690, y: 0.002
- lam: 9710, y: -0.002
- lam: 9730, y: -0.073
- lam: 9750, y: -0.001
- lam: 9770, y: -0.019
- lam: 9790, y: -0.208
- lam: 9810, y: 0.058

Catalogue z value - 1.34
